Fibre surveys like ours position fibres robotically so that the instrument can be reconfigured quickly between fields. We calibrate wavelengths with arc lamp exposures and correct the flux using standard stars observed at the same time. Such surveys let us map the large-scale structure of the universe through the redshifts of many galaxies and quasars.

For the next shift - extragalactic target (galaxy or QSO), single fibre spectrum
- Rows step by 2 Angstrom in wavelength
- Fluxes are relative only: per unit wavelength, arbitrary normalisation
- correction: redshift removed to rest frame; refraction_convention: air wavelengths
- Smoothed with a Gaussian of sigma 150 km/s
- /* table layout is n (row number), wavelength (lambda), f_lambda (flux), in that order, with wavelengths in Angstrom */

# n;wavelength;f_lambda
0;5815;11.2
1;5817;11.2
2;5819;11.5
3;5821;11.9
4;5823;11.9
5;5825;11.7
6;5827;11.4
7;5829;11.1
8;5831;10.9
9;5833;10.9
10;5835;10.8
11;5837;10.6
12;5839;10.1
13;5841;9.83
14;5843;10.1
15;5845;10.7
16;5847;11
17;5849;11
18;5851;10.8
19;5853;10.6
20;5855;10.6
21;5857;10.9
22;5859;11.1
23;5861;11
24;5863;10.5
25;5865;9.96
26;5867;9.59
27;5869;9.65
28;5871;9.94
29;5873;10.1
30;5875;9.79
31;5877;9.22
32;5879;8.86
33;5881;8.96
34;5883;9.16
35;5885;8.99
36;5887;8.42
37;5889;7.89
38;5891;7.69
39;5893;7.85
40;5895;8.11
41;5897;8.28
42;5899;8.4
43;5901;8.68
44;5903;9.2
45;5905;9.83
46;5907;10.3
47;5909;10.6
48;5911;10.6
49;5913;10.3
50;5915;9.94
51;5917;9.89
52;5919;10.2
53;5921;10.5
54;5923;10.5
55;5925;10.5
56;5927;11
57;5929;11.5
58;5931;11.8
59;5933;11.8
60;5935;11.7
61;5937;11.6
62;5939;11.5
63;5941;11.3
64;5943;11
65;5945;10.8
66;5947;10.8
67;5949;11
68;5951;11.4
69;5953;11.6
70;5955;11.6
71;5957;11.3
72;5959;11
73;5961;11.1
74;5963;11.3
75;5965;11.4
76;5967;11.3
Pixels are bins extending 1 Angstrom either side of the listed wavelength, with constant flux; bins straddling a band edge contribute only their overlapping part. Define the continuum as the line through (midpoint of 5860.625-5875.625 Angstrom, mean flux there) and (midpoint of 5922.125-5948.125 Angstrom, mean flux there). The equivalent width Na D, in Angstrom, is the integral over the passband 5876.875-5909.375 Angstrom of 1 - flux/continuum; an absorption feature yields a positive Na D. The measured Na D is 5.2 Angstrom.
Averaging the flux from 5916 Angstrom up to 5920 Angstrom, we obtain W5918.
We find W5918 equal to 10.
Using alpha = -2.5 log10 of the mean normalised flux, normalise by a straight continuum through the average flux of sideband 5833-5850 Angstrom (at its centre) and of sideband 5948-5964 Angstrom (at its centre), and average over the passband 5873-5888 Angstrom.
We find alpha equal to 0.18 mag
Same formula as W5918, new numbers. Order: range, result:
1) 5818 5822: 11.7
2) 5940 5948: 11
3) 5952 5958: 11.5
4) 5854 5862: 10.9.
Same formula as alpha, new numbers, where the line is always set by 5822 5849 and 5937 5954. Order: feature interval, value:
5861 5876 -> 0.10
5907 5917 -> 0.08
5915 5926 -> 0.09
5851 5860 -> 0.01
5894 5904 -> 0.28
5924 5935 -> -0.02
